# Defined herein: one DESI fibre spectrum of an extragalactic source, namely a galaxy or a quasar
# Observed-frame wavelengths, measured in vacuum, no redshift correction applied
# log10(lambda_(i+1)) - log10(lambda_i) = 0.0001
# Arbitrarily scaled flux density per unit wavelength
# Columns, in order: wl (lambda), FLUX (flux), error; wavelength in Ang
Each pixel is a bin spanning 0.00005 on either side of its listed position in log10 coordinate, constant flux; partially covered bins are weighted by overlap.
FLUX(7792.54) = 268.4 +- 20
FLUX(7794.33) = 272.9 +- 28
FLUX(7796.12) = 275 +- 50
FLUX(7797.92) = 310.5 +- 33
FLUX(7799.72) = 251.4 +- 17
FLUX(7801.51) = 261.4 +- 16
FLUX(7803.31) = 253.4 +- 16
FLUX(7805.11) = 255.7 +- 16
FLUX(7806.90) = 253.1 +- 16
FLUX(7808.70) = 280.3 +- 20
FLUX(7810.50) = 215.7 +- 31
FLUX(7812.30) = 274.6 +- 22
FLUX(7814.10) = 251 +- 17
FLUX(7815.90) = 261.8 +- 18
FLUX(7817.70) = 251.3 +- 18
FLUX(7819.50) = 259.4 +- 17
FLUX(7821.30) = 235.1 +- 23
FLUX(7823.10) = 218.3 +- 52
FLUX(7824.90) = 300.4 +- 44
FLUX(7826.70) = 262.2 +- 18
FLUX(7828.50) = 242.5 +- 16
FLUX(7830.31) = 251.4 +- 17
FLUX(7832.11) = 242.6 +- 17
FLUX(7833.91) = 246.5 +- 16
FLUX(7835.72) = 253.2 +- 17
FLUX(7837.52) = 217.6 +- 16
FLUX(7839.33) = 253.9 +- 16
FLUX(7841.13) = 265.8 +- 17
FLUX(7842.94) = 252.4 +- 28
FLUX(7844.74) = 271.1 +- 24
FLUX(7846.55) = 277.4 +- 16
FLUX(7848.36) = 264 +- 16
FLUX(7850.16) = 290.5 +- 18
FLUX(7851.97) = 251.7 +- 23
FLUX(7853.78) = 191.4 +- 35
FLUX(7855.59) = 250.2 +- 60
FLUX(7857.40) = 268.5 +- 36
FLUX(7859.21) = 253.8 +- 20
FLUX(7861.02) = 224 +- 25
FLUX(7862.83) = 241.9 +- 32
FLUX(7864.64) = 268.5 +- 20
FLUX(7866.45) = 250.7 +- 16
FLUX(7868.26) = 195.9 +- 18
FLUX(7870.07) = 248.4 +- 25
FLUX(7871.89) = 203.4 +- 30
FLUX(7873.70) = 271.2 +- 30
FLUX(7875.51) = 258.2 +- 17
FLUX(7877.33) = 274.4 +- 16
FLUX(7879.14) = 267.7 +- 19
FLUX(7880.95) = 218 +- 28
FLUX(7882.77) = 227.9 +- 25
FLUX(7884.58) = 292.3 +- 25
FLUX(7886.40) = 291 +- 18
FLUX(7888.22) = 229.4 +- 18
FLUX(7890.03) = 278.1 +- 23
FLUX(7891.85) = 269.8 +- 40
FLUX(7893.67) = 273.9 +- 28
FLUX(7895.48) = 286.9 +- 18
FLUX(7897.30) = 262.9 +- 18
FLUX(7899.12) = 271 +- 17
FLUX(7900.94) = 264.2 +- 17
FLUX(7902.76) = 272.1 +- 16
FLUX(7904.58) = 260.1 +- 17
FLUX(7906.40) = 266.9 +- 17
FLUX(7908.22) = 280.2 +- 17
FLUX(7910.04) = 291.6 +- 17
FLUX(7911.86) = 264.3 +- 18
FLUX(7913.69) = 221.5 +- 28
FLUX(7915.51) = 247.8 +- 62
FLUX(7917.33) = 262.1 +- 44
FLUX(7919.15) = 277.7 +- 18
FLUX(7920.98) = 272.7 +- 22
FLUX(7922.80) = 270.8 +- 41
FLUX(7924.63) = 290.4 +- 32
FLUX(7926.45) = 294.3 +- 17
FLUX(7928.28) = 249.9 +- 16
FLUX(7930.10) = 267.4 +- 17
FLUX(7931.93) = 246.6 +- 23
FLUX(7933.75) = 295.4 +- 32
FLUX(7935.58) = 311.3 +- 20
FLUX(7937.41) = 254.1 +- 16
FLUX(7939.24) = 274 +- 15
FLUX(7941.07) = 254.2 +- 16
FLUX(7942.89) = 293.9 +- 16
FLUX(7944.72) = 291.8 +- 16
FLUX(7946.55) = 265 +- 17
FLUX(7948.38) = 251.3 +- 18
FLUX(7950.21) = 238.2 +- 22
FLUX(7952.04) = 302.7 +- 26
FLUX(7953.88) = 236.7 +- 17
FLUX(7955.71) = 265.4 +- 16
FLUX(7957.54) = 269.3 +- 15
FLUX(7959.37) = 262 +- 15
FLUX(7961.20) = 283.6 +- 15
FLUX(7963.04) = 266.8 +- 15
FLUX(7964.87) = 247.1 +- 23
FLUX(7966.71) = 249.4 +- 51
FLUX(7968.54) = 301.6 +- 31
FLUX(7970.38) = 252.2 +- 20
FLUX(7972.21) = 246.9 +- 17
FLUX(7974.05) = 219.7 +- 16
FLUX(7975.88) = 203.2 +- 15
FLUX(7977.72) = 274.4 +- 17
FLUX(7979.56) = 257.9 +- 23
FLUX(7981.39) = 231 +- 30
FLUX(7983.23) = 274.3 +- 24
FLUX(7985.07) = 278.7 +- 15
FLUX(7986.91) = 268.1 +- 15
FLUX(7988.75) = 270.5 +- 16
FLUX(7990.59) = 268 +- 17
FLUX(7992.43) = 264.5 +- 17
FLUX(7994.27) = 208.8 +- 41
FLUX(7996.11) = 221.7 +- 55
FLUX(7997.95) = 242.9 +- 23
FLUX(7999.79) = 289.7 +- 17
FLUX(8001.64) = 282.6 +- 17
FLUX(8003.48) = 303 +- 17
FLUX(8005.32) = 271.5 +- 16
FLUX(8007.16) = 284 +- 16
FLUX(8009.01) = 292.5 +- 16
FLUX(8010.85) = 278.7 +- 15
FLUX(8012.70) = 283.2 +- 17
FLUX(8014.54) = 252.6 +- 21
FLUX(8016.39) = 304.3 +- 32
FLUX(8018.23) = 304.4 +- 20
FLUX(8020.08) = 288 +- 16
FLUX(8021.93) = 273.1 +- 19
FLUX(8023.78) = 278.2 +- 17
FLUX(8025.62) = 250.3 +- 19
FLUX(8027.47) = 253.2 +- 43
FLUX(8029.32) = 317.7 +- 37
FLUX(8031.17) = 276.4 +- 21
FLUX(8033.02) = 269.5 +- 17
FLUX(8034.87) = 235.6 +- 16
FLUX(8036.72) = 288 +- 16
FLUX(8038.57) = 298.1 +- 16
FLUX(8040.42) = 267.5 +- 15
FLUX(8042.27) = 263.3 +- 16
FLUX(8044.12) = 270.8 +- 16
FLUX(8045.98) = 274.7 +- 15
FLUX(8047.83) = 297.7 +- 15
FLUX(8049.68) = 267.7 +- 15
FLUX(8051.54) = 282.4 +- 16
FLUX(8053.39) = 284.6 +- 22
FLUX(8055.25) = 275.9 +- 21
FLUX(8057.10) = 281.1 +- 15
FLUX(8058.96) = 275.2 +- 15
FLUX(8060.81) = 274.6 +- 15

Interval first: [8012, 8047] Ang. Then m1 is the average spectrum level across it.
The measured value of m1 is 276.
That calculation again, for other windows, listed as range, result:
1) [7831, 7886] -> 250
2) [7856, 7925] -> 259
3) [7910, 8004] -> 264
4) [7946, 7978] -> 257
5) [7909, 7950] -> 270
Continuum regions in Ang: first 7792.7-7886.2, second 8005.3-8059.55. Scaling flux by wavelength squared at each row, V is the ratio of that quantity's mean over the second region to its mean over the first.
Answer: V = 1.1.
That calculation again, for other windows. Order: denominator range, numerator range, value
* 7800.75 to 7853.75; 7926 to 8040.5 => 1.10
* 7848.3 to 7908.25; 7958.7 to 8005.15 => 1.04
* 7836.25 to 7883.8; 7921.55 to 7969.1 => 1.11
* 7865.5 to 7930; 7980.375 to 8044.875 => 1.07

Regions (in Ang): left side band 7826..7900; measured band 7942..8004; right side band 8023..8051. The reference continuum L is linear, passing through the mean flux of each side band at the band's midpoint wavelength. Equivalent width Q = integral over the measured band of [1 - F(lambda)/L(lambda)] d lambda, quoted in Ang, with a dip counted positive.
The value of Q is 1.3 Ang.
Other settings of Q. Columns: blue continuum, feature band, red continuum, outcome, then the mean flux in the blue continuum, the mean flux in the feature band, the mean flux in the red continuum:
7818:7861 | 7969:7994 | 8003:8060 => 1.6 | 252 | 254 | 279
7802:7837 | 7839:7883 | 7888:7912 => 2.0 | 253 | 250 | 271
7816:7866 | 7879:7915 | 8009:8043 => -0.6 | 252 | 264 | 277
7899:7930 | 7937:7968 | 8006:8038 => 0.7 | 268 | 266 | 278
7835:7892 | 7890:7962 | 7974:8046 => -2.9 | 252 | 270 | 269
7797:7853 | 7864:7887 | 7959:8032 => 0.8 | 257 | 251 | 267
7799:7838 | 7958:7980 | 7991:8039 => 1.0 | 252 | 256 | 273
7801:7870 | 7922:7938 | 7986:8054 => -0.8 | 251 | 276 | 274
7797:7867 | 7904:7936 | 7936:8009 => -1.3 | 254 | 270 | 263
